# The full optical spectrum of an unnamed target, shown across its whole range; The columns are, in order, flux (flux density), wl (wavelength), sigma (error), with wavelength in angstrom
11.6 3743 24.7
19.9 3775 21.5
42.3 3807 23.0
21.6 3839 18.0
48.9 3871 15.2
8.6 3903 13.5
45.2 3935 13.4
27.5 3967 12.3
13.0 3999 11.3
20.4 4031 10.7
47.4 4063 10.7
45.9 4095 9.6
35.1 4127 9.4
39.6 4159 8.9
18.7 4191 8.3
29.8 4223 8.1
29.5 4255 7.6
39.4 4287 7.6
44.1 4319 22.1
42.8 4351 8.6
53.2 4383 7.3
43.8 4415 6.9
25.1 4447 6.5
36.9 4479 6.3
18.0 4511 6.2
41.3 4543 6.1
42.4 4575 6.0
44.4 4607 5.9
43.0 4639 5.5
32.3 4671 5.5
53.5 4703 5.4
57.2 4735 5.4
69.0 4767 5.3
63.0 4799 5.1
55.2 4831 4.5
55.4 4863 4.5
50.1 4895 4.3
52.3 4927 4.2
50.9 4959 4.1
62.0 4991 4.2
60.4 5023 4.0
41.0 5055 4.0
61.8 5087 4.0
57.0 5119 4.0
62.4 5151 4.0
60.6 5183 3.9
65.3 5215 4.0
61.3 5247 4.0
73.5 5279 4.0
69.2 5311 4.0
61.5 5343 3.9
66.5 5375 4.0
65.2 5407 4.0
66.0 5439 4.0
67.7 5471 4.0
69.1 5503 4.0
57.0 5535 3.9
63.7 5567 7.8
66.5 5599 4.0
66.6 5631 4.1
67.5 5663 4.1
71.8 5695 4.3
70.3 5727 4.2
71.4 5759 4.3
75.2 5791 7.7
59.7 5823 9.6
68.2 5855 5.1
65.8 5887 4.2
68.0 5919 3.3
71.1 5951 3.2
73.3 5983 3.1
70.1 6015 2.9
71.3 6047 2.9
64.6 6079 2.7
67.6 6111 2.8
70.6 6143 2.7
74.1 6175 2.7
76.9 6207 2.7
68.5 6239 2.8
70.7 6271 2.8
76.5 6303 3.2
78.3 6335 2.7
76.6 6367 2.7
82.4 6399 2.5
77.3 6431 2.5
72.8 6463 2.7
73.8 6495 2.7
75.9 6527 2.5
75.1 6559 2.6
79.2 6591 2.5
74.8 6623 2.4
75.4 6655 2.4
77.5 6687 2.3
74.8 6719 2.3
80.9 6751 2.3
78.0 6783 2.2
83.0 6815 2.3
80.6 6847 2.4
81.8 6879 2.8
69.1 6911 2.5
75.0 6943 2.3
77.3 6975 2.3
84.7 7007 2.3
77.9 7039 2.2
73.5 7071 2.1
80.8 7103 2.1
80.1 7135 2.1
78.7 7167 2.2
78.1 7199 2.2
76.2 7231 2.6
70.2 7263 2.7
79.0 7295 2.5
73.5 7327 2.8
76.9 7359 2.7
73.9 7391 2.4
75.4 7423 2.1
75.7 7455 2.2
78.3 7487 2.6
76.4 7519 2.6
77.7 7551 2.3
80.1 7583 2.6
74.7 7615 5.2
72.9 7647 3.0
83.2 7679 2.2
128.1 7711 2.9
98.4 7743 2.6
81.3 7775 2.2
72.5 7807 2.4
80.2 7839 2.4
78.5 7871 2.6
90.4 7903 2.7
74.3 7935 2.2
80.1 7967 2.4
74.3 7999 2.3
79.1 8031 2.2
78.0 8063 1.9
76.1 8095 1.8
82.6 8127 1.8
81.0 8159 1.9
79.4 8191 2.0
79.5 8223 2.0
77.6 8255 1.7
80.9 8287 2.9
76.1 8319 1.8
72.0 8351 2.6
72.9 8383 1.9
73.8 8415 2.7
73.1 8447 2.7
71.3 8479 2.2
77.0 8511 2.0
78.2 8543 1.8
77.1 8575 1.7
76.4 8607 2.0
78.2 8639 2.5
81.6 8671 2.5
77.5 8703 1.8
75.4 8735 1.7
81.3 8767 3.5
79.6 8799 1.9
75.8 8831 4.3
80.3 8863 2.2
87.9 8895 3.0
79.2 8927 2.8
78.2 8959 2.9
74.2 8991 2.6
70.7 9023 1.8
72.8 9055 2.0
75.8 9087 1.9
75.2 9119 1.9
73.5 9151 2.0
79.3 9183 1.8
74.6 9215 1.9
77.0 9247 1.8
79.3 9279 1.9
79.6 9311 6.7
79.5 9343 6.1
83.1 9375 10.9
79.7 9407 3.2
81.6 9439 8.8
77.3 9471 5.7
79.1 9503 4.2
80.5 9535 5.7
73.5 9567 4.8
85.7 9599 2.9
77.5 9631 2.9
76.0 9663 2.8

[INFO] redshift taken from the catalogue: 0.17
